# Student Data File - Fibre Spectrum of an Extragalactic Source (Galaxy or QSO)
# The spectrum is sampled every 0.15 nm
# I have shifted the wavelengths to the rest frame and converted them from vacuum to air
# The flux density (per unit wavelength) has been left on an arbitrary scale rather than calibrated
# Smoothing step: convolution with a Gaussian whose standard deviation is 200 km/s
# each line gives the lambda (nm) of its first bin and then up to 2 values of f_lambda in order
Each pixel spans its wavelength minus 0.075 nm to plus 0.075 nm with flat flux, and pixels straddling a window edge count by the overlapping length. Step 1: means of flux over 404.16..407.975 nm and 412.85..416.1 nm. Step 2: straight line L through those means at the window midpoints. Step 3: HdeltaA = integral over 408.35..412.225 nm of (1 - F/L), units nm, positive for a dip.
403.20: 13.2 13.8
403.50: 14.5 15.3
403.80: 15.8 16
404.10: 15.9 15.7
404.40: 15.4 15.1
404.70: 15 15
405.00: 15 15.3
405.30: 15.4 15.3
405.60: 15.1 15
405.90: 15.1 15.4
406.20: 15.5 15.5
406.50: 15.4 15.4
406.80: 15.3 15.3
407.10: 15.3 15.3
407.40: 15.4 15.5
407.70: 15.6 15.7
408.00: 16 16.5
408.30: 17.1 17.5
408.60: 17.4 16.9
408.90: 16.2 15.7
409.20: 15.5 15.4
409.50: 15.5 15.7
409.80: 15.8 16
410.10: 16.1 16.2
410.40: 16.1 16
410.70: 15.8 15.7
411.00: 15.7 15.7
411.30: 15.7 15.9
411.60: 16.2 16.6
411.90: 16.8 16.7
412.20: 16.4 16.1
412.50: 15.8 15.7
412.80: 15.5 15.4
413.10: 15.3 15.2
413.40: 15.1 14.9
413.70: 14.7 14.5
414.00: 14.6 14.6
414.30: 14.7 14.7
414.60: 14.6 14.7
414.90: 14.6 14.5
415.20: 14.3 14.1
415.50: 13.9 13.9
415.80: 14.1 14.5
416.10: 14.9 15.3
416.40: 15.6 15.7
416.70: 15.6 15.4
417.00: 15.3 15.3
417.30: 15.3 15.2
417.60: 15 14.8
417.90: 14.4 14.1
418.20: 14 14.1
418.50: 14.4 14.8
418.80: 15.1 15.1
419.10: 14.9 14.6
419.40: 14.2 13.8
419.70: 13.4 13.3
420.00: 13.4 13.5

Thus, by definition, -0.30 nm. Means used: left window 15.3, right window 14.6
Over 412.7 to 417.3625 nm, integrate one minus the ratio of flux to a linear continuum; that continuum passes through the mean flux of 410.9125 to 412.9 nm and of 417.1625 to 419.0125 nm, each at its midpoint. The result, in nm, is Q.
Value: 0.15 nm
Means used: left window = 16.1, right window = 14.7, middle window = 14.9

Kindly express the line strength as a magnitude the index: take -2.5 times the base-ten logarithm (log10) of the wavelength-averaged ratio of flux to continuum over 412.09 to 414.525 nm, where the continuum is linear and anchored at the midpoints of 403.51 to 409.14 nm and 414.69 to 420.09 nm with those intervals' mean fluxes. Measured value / -0.017 mag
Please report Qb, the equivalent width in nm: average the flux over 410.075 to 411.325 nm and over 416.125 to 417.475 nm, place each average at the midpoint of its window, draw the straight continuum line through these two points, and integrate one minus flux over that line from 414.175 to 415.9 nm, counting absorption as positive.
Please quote 0.13 nm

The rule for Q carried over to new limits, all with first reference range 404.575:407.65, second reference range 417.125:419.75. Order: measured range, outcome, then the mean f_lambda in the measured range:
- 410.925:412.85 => -0.144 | 16.1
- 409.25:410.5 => -0.065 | 15.8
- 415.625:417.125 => -0.039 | 15.1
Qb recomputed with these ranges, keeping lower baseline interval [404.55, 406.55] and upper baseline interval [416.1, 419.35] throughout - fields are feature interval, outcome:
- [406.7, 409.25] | -0.14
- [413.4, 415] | 0.04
